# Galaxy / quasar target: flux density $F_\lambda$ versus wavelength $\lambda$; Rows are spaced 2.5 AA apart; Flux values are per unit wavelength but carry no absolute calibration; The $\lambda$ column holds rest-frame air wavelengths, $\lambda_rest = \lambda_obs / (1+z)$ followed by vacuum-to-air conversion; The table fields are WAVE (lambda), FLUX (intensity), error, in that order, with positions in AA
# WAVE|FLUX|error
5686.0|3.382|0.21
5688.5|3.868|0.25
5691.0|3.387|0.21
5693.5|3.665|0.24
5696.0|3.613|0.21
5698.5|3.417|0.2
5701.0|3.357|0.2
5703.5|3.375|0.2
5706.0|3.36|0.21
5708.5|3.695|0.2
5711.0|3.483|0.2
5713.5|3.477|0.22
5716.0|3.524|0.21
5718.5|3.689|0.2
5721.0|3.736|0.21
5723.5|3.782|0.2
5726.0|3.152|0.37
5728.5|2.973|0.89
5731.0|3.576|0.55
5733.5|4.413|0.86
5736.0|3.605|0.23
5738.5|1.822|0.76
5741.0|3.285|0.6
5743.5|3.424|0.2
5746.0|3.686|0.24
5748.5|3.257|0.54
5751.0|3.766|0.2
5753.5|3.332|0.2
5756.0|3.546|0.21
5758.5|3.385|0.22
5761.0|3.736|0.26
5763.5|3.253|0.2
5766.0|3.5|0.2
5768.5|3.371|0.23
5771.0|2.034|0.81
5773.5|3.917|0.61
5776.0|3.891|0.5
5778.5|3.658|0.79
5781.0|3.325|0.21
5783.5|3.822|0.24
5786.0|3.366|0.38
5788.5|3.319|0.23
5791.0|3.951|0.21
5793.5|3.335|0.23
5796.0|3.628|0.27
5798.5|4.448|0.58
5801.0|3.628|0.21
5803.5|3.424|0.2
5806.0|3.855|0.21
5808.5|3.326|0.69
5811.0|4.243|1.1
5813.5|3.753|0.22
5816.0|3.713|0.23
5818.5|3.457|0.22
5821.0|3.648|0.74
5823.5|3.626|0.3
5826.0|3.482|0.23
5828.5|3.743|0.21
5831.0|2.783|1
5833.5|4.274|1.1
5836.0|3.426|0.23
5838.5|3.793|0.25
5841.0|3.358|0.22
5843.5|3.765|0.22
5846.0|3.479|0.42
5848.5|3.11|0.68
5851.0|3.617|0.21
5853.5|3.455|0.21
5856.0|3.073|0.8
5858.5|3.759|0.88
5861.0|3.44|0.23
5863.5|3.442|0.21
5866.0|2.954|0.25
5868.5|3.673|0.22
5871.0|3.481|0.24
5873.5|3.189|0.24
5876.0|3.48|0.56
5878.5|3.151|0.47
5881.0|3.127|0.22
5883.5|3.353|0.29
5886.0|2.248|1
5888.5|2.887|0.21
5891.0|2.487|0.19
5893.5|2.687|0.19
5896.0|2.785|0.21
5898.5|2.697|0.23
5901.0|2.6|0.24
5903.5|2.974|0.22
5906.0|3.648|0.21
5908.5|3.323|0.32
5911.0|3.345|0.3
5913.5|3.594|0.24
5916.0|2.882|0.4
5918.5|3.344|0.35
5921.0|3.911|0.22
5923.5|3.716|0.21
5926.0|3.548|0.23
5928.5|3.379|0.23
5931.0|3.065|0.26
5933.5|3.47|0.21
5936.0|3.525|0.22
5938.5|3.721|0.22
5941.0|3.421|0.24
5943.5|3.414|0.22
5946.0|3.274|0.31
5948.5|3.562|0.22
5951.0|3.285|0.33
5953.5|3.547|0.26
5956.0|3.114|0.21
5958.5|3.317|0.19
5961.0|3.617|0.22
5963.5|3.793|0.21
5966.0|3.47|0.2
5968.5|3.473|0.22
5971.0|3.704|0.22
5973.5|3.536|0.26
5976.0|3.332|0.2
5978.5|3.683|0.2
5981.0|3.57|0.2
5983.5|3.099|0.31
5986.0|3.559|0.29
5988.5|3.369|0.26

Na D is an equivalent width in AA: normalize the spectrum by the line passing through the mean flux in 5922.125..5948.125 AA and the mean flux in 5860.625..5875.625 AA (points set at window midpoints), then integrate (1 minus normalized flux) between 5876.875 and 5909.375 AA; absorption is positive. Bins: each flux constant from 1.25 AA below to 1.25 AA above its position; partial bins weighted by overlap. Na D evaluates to 4.6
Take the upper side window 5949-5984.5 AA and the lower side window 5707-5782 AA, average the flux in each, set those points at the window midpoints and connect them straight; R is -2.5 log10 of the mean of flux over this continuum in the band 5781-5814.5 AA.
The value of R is -0.07 mag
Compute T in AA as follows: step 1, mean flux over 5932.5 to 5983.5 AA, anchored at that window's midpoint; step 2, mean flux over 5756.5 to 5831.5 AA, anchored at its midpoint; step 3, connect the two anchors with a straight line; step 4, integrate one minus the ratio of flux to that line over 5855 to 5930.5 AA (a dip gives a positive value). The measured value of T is 6.6 AA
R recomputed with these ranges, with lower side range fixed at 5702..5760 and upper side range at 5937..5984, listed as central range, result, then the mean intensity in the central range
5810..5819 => -0.10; 3.81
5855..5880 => 0.03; 3.36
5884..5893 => 0.30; 2.62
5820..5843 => -0.04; 3.58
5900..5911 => 0.10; 3.17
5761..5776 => 0.04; 3.31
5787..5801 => -0.08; 3.72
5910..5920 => 0.05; 3.31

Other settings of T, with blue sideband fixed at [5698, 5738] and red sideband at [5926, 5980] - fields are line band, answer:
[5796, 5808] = -1.0 AA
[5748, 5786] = 0.5 AA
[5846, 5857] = 0.5 AA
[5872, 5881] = 0.6 AA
